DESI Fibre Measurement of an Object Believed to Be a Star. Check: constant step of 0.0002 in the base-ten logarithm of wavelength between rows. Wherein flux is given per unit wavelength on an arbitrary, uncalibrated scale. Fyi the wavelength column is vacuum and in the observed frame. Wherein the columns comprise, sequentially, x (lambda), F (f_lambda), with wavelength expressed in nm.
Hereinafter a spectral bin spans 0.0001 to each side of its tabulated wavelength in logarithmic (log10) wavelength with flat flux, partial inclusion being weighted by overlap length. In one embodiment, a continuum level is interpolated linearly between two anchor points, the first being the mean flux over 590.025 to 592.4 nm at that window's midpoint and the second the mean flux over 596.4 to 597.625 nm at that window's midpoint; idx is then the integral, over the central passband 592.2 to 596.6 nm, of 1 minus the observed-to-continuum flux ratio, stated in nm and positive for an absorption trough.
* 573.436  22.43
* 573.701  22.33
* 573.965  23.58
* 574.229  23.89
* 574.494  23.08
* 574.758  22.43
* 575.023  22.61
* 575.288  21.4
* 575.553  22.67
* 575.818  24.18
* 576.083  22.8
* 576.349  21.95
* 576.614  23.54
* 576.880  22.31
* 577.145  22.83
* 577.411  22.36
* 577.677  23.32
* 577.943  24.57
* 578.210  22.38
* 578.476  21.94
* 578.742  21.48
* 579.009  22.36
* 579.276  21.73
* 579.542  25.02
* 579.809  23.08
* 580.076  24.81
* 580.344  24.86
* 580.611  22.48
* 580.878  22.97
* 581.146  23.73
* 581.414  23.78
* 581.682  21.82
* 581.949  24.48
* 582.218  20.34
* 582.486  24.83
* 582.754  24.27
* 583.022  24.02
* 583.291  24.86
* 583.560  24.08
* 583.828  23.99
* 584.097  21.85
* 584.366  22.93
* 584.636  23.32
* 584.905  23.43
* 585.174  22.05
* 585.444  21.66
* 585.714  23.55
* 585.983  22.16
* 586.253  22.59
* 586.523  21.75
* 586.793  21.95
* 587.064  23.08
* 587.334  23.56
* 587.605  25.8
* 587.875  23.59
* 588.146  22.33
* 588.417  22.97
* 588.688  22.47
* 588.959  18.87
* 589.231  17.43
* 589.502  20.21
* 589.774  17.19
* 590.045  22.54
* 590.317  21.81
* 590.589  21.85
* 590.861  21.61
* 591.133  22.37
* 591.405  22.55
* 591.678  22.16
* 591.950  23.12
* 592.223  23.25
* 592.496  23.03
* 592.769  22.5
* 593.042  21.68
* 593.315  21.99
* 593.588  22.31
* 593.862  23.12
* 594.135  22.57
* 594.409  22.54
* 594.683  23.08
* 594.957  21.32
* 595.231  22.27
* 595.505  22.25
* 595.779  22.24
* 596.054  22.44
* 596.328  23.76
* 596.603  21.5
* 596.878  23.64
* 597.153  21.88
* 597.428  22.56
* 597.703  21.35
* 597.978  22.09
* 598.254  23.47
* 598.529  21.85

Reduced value -0.02 nm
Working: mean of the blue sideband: 22.4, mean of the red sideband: 22.4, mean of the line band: 22.5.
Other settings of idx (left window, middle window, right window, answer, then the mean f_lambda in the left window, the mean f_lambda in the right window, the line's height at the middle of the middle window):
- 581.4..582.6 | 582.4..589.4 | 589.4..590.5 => -0.33 nm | 22.9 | 20.5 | 21.7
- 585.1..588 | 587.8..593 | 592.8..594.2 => 0.21 nm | 22.9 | 22.3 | 22.6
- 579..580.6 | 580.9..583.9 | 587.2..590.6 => -0.07 nm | 23.7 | 21.6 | 23.1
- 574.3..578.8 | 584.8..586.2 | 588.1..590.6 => -0.08 nm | 22.7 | 20.7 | 21.3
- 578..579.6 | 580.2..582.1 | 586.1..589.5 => -0.09 nm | 22.5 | 22.1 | 22.4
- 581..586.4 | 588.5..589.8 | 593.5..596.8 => 0.19 nm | 23.2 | 22.5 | 22.8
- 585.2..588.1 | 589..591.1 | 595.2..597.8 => 0.22 nm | 22.9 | 22.4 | 22.7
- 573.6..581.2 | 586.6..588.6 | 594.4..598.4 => -0.05 nm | 23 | 22.4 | 22.7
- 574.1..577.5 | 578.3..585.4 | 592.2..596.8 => -0.17 nm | 22.8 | 22.5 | 22.7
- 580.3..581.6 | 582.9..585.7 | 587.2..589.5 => -0.06 nm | 23.4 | 22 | 22.8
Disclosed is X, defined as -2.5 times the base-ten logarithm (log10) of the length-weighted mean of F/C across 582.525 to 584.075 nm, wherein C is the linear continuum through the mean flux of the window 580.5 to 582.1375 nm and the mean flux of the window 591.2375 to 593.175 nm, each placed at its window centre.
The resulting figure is -0.05 mag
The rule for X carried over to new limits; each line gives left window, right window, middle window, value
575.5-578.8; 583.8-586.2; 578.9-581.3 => -0.03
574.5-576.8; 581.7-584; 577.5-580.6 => 0.00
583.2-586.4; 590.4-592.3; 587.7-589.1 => 0.03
